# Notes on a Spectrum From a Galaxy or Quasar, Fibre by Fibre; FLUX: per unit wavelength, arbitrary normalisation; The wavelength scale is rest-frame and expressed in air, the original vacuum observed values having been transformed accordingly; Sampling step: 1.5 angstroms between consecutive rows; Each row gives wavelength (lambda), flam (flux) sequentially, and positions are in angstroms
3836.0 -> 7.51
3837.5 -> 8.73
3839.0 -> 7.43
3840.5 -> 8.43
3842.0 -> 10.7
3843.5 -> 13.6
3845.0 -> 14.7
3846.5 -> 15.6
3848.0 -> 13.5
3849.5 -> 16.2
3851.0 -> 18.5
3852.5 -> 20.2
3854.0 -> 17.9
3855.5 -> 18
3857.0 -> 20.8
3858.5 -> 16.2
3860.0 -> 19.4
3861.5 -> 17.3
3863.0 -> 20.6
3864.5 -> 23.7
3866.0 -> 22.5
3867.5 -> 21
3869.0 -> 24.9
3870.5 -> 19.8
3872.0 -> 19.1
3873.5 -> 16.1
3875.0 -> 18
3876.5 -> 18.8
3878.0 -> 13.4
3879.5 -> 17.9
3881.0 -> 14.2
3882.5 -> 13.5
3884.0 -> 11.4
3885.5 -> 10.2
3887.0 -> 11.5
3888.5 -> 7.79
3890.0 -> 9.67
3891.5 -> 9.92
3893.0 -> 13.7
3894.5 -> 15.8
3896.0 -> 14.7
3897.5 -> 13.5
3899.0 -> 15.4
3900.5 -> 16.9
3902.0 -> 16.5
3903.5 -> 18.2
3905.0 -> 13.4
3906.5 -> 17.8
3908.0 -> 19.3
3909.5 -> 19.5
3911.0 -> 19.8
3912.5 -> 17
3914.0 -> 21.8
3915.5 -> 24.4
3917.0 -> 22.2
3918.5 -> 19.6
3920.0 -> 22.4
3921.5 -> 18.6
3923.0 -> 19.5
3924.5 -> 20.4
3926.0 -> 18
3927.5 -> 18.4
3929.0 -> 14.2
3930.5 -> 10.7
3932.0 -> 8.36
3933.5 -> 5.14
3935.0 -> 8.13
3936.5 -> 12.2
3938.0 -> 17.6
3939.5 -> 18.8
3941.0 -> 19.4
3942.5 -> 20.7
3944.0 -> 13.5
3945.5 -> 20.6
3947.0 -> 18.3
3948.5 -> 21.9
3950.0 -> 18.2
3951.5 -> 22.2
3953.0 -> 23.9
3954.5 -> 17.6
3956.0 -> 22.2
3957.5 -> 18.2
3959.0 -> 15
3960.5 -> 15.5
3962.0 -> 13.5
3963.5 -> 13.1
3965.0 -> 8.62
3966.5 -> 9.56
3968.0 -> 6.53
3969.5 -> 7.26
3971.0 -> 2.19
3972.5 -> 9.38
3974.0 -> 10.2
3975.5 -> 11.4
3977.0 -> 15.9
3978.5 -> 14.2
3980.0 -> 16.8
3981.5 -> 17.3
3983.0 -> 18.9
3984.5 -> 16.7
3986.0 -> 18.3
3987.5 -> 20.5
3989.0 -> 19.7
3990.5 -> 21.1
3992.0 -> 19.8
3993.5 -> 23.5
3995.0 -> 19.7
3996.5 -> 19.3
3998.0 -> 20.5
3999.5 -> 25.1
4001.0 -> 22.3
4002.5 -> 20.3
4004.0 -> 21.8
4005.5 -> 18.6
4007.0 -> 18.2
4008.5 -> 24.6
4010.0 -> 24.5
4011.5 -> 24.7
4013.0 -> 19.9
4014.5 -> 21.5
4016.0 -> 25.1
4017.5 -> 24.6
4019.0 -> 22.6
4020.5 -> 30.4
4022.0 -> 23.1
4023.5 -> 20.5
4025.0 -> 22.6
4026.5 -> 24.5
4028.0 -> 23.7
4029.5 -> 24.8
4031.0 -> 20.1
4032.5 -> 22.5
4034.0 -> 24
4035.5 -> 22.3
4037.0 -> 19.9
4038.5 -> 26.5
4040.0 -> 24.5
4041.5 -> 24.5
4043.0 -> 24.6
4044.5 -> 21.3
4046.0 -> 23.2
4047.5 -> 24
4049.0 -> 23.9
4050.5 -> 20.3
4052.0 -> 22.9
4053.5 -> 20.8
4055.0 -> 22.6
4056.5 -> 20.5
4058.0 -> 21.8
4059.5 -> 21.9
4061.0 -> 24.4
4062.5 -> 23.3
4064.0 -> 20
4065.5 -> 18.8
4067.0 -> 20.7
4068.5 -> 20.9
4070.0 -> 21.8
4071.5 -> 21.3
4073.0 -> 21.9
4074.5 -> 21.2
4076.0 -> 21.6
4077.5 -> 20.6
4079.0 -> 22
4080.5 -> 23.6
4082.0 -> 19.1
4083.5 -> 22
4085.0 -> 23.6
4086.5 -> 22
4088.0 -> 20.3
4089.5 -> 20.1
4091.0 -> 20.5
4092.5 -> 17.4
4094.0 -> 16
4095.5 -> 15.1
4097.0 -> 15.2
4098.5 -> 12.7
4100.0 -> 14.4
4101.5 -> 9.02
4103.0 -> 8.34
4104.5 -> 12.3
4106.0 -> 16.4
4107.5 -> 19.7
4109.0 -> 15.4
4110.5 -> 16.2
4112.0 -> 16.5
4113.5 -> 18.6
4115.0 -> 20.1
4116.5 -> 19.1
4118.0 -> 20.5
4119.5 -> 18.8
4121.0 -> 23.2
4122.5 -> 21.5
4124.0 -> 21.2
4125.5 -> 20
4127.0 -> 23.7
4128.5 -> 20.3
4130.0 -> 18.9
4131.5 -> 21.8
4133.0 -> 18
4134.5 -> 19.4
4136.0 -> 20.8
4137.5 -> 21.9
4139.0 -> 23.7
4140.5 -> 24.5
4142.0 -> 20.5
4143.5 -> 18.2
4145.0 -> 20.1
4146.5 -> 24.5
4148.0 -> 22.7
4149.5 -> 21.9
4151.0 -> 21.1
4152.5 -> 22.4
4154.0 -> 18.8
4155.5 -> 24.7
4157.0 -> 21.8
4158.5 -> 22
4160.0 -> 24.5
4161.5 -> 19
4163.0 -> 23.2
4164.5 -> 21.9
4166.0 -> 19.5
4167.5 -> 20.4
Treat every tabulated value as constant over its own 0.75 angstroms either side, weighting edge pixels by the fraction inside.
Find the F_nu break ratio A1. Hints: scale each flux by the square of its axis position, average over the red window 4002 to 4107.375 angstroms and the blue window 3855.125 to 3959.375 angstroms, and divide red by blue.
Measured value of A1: 1.3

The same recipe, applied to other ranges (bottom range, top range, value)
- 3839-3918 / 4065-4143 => 1.30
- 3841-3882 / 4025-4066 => 1.40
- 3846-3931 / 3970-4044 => 1.27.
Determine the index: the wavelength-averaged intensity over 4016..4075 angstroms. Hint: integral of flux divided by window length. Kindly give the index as 22.7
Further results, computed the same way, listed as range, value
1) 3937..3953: 19.2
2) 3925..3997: 15.7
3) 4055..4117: 19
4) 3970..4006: 17.6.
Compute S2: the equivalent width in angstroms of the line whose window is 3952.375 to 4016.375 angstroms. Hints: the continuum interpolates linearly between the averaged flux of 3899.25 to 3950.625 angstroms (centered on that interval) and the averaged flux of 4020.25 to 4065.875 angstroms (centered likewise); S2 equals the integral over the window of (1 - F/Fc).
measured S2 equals 8.8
